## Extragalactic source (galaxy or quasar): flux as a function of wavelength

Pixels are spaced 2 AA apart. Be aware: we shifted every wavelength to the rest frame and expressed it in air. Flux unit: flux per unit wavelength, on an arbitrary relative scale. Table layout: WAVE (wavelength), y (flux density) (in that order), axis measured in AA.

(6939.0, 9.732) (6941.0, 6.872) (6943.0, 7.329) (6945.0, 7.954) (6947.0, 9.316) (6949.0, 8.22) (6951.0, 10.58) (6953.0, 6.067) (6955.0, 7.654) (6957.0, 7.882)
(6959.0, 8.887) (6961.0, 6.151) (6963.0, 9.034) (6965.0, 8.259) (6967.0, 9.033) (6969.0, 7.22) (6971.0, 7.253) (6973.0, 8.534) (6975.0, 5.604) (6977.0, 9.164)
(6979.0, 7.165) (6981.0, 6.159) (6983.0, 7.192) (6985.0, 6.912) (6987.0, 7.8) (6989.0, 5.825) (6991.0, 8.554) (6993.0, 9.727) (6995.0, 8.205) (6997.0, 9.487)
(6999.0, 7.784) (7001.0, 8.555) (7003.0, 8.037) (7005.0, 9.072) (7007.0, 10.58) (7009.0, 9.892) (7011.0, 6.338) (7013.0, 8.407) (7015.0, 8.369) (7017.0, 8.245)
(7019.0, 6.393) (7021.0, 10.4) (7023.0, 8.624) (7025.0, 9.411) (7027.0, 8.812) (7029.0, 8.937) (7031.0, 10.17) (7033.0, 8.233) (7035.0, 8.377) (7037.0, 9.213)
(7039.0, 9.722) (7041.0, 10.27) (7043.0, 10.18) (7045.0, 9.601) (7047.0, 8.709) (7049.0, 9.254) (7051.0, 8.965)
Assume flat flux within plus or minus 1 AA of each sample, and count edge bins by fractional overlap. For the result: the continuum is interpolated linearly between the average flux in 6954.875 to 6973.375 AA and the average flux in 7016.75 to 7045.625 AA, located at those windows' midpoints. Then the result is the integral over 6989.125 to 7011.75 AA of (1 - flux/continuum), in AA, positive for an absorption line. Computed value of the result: -0.2 AA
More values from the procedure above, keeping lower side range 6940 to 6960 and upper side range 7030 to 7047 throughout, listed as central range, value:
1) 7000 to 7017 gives 0.63 AA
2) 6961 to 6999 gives 3.29 AA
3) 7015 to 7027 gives 0.72 AA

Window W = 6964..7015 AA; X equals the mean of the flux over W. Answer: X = 8.04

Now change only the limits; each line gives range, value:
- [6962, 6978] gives 8.01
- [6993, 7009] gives 8.94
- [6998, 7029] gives 8.61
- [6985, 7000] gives 8.11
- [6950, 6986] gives 7.71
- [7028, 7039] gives 9.05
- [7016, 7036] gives 8.76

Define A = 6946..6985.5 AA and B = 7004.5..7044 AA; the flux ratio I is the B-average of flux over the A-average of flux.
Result 1.1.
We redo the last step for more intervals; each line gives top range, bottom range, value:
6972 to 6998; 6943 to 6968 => 0.94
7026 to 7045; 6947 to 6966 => 1.15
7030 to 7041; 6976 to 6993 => 1.23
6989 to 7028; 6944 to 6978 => 1.07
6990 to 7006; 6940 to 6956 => 1.08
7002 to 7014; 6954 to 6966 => 1.09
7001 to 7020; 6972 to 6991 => 1.16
